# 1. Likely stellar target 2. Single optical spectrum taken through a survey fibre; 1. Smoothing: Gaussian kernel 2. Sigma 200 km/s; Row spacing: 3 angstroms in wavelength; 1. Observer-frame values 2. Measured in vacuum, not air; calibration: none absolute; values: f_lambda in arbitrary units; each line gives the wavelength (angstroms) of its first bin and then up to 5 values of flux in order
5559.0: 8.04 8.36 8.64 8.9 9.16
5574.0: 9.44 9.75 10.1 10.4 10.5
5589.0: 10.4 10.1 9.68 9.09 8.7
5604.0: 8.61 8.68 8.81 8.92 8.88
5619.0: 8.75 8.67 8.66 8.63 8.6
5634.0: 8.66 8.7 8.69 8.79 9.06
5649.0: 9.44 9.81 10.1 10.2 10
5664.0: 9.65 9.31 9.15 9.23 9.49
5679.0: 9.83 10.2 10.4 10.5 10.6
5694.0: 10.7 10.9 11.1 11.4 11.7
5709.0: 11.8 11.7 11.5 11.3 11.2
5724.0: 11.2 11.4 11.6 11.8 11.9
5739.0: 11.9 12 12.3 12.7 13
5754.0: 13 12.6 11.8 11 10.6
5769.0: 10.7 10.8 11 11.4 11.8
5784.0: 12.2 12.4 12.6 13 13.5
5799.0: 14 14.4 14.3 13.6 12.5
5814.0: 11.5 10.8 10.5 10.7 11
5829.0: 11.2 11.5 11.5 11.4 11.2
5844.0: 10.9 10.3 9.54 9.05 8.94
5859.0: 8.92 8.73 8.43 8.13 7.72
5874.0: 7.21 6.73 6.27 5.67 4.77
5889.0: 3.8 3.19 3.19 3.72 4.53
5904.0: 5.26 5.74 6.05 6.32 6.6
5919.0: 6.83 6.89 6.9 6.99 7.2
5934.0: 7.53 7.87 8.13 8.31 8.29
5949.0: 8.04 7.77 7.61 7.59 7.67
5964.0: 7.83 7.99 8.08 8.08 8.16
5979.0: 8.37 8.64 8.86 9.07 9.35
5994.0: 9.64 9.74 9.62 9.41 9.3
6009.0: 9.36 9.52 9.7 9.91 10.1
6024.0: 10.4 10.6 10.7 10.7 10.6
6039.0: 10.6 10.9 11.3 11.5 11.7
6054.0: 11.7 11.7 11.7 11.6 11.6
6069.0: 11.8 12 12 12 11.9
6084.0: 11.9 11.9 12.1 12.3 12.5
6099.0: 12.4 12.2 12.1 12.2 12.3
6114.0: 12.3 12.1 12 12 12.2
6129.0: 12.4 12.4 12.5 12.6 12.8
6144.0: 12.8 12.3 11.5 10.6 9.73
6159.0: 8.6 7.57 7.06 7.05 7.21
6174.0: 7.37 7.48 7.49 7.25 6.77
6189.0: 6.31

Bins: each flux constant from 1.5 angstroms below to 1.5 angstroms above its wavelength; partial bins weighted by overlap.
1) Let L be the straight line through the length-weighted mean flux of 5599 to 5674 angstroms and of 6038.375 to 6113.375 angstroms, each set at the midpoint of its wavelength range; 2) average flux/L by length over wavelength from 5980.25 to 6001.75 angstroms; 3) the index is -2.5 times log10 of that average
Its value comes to 0.22 mag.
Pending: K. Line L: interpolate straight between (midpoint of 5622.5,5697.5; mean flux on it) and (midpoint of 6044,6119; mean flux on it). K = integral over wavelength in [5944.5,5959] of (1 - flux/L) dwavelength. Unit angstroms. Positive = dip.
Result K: 4.3 angstroms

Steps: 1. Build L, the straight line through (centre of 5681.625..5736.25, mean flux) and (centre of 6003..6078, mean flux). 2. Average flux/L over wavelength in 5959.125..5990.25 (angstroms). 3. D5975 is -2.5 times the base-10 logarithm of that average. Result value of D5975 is 0.300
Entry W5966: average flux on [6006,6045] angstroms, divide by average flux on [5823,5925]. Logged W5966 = 1.34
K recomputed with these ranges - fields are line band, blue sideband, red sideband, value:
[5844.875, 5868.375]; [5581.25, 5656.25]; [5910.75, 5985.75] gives -2.9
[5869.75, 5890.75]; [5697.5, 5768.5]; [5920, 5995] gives 7.5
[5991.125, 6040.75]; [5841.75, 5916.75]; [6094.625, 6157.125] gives -1.1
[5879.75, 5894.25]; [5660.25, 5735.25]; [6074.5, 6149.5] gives 8.7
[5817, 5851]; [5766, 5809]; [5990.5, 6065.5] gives 3.3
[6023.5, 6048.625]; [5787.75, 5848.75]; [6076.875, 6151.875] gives 2.8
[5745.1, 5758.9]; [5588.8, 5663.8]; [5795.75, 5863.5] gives -3.0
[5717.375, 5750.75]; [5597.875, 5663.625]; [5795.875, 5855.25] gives -4.6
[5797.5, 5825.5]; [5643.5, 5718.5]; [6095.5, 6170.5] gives -4.8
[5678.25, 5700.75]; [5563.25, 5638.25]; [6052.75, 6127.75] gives -1.9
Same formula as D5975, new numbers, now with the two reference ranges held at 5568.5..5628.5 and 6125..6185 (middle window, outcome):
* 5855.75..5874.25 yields 0.15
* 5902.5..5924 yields 0.47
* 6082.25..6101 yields -0.23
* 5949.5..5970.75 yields 0.24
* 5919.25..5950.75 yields 0.26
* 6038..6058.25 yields -0.16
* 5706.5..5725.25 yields -0.21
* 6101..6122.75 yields -0.23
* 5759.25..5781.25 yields -0.17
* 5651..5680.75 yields -0.03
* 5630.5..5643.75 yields 0.08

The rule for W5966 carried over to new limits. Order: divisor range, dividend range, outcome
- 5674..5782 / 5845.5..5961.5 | 0.62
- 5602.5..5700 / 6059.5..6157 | 1.28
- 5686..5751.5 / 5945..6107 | 0.89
